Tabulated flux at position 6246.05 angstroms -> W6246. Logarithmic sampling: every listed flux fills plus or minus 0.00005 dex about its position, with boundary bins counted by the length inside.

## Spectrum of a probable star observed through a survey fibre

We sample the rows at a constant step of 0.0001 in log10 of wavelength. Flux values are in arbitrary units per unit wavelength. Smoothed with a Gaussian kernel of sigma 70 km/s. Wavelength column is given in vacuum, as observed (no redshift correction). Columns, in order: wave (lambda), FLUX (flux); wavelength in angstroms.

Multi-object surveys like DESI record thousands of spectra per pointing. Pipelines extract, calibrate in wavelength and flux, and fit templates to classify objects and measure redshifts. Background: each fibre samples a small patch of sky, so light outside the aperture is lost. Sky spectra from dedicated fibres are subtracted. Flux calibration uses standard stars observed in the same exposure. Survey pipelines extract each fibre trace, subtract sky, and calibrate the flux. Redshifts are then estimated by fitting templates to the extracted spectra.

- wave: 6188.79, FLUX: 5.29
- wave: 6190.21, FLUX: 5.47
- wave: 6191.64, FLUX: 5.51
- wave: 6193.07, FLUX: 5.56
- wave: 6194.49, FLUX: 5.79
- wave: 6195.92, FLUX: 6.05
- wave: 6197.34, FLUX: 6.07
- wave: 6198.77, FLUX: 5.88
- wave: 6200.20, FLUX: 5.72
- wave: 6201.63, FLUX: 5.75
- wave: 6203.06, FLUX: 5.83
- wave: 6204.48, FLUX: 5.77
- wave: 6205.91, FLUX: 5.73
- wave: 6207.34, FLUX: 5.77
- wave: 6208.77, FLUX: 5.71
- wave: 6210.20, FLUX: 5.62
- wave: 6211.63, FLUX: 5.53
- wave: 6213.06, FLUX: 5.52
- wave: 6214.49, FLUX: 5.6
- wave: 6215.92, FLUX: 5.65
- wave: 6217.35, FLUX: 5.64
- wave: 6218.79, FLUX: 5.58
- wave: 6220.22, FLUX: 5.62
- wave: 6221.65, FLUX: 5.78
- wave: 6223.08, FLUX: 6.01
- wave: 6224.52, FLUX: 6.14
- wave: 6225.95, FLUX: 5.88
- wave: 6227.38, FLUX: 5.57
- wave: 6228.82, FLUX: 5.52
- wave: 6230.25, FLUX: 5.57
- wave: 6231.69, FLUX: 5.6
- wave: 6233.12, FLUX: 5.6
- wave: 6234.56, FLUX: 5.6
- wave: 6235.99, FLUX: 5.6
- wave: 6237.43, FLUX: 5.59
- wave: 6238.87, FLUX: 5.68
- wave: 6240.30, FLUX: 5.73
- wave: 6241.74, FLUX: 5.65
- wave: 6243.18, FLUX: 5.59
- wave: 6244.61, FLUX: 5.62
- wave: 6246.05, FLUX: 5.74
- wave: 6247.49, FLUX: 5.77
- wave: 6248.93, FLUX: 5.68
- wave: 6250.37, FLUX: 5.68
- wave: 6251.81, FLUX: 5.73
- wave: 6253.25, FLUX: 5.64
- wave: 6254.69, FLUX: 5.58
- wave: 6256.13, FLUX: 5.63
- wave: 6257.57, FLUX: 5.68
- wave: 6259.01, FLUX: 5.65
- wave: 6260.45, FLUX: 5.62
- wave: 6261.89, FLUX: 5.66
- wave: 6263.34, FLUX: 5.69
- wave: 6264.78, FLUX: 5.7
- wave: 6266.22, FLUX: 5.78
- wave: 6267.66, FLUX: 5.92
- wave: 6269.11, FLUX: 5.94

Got 5.74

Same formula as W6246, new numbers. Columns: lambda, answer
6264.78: 5.7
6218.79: 5.58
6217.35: 5.64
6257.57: 5.68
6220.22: 5.62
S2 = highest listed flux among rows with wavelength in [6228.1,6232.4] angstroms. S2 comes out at 5.6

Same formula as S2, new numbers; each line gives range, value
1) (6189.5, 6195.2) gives 5.79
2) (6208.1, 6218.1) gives 5.71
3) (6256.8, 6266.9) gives 5.78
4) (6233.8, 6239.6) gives 5.68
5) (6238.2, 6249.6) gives 5.77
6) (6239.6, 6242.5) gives 5.73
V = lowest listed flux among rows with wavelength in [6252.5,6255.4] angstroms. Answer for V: 5.58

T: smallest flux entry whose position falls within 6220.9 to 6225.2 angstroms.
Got 5.78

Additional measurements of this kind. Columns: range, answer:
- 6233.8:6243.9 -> 5.59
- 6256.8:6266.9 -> 5.62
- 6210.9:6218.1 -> 5.52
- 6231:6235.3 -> 5.6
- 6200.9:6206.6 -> 5.73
